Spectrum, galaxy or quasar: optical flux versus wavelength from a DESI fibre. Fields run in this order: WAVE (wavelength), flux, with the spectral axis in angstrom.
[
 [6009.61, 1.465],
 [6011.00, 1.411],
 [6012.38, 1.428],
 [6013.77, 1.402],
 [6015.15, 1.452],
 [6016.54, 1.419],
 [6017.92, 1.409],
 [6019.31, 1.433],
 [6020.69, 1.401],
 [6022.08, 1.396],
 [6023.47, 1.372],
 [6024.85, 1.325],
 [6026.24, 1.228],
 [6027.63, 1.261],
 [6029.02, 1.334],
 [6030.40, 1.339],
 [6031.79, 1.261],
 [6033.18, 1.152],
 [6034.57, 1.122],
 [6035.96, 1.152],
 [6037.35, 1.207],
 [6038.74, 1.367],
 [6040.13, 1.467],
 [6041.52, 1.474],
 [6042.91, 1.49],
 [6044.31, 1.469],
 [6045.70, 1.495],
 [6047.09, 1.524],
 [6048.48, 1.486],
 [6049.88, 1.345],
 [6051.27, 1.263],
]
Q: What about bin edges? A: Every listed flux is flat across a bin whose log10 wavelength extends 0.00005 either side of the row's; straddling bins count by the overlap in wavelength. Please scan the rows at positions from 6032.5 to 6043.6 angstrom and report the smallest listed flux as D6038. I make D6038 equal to 1.122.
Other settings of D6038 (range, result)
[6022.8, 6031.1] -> 1.228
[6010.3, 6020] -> 1.402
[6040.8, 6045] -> 1.469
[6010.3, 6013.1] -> 1.411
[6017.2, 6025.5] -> 1.325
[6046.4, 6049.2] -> 1.486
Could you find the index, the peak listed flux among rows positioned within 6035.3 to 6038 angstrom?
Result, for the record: 1.207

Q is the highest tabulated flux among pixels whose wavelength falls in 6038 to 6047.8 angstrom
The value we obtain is 1.524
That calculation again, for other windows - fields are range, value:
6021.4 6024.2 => 1.396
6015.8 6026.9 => 1.433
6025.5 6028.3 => 1.261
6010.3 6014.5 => 1.428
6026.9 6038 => 1.339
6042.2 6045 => 1.49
